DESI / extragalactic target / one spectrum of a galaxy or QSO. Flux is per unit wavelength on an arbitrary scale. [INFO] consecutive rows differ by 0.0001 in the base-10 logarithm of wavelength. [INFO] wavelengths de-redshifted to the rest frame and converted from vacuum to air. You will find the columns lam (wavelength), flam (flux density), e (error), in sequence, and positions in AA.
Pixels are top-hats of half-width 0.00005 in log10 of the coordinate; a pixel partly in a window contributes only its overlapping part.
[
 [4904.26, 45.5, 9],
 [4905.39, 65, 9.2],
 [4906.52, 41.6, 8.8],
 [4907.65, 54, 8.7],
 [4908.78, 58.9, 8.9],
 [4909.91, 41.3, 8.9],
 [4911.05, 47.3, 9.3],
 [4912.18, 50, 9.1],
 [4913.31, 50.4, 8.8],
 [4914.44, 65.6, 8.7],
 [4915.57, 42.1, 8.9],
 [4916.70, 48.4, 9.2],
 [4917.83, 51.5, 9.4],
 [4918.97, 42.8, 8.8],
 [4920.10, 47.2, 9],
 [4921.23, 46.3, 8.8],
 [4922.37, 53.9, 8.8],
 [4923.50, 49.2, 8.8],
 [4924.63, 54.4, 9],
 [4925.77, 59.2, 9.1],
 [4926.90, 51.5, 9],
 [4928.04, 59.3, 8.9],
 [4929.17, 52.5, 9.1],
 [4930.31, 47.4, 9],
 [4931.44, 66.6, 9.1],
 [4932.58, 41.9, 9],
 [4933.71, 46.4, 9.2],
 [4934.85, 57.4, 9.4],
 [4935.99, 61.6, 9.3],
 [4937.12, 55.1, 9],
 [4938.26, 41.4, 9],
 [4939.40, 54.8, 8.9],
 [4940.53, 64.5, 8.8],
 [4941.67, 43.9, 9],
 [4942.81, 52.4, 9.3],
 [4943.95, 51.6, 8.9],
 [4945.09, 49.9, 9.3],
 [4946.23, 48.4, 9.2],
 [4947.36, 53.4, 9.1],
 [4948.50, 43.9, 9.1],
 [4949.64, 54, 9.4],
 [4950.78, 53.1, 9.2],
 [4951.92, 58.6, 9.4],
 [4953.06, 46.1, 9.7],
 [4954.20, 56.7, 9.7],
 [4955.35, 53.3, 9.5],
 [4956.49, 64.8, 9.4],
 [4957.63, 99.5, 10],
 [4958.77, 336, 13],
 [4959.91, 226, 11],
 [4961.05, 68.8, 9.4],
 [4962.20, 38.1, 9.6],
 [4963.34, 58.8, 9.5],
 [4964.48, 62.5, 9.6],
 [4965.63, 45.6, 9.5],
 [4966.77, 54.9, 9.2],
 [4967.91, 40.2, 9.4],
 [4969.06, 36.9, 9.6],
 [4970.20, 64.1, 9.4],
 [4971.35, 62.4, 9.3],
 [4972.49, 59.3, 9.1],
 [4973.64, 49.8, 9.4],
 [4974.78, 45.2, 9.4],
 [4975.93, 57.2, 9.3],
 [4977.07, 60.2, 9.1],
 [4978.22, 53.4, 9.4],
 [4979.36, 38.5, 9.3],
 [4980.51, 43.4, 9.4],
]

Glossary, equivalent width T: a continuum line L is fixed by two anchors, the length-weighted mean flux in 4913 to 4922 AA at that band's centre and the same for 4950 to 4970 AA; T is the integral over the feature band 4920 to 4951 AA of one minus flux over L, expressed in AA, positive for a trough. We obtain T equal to 5.0 AA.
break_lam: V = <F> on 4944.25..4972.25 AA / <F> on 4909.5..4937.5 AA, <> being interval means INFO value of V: 1.4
